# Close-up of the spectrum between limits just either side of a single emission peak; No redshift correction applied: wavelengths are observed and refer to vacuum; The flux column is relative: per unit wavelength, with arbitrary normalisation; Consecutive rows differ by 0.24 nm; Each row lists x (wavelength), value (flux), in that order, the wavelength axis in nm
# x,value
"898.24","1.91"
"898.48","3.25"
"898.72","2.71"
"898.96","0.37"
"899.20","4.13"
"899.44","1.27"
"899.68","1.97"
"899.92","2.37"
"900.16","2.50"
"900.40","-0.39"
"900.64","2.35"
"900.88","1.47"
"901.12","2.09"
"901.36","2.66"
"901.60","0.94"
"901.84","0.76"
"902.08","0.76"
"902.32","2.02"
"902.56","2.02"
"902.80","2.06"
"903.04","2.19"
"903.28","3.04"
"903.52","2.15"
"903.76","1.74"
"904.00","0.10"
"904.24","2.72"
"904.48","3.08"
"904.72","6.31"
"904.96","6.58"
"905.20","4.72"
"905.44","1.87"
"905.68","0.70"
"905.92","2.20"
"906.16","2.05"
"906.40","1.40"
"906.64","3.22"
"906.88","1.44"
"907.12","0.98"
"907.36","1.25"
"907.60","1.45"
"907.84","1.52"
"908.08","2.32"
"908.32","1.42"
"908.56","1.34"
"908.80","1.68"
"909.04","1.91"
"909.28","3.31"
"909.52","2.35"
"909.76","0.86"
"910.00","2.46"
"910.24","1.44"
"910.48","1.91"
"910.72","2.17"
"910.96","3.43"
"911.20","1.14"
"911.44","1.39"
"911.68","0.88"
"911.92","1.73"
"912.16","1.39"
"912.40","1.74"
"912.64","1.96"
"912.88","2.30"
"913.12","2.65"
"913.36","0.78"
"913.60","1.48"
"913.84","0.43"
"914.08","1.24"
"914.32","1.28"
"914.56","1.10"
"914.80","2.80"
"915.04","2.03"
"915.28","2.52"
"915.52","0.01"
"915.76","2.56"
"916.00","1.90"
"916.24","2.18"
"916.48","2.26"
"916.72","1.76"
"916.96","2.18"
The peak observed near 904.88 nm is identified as H-gamma 4340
